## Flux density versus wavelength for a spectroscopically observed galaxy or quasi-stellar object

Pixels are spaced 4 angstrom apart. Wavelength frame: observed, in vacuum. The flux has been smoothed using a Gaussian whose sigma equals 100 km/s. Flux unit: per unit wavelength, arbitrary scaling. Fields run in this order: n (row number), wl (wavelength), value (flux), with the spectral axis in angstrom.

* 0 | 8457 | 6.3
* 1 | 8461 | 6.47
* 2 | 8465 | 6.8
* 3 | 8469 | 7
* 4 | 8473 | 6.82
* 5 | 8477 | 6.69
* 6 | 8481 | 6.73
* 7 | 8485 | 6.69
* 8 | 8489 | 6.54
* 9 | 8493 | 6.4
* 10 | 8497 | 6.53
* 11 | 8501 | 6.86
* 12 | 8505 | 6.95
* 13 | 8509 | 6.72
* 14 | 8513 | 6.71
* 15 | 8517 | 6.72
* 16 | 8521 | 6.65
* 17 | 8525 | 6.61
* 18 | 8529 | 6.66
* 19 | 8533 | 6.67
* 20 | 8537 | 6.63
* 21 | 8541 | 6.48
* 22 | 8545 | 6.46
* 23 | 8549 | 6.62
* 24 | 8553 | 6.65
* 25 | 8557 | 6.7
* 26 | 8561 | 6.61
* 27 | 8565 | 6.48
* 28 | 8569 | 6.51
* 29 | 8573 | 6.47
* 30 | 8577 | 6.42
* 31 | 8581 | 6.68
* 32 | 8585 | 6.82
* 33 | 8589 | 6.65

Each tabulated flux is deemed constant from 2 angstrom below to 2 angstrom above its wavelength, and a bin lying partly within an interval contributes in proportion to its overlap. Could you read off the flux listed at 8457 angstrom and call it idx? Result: 6.3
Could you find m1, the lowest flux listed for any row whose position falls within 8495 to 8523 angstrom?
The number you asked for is 6.53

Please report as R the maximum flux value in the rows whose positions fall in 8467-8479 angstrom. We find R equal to 7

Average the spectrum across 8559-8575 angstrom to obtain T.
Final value 6.52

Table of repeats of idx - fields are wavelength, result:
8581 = 6.68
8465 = 6.8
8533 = 6.67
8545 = 6.46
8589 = 6.65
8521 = 6.65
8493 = 6.4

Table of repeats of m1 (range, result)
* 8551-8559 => 6.65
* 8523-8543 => 6.48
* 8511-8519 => 6.71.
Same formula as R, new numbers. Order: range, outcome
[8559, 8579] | 6.61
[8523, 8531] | 6.66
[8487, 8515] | 6.95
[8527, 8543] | 6.67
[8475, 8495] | 6.73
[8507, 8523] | 6.72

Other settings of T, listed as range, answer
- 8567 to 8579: 6.47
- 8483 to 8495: 6.54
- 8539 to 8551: 6.52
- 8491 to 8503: 6.6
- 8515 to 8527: 6.66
